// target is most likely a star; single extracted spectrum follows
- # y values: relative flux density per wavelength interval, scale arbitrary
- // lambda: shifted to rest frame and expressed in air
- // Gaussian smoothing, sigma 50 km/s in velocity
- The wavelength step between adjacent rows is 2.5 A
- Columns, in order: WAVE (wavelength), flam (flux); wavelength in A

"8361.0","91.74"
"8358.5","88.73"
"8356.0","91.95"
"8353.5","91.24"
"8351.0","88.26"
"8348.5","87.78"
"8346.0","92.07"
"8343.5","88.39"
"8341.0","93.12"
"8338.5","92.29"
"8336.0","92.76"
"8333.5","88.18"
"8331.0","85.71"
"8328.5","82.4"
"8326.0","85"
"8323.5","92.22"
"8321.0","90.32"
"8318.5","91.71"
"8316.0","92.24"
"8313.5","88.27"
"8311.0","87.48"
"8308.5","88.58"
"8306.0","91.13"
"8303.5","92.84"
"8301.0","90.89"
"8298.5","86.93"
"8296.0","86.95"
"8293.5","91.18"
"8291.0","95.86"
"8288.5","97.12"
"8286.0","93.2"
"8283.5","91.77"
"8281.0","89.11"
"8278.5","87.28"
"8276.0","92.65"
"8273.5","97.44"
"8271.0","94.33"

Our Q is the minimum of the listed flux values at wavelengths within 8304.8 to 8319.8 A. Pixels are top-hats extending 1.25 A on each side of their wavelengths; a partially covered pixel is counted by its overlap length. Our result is 87.48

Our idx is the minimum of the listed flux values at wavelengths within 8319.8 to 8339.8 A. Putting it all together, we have 82.4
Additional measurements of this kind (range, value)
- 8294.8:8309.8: 86.93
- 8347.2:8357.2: 87.78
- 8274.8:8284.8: 87.28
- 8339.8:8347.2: 88.39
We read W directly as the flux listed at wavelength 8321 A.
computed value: 90.32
